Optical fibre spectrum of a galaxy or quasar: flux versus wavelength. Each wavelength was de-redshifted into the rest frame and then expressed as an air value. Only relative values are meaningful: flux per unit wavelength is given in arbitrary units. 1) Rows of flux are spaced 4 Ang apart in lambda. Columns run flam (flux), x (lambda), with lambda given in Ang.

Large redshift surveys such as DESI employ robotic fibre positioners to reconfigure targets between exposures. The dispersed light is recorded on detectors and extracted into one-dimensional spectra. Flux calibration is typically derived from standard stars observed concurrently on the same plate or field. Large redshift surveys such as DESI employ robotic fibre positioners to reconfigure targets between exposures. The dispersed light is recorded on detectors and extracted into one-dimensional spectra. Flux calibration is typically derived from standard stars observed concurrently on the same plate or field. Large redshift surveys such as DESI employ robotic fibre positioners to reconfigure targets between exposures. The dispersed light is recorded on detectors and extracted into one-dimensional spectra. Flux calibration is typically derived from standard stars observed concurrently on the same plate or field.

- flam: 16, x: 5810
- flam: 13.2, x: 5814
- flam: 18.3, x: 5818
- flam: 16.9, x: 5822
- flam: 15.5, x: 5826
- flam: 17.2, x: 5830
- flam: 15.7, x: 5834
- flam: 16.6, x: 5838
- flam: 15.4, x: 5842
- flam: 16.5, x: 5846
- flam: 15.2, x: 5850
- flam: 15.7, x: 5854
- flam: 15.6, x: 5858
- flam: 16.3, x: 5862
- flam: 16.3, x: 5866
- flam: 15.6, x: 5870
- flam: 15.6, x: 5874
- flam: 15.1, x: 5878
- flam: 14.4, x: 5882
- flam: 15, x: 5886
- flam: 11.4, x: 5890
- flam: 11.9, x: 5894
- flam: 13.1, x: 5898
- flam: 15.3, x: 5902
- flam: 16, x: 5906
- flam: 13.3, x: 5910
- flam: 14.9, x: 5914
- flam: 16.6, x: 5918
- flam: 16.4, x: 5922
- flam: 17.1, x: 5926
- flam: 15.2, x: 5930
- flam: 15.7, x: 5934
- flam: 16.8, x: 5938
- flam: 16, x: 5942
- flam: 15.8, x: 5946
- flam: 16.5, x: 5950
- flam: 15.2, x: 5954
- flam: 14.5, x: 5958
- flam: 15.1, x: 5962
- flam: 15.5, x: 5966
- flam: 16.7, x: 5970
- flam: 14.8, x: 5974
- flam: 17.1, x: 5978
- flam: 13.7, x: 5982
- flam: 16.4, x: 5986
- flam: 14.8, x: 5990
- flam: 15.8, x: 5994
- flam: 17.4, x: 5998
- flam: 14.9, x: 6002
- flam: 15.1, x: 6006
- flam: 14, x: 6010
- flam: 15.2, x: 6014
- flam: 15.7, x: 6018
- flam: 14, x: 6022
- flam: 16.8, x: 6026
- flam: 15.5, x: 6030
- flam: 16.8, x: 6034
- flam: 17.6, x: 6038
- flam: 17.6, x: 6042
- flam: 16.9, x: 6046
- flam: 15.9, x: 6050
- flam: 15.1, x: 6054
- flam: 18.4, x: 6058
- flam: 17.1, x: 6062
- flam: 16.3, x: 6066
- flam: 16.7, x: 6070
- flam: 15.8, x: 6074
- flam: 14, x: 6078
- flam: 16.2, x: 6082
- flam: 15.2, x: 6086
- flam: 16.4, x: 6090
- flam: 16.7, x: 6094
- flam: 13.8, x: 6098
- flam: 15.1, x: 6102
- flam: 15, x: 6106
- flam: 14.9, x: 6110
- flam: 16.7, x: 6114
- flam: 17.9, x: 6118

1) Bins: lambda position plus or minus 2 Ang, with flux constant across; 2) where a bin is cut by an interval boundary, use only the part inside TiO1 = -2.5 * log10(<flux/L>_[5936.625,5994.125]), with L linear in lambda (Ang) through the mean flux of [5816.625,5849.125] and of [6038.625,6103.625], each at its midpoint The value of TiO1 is 0.04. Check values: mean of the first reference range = 16.4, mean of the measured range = 15.6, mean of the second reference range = 16.1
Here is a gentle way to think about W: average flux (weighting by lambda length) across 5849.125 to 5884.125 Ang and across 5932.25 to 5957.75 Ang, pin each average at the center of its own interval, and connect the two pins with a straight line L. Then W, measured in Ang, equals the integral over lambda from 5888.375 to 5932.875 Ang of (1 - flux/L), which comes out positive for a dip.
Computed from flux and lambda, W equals 3.0 Ang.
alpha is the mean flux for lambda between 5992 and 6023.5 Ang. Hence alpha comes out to 15.3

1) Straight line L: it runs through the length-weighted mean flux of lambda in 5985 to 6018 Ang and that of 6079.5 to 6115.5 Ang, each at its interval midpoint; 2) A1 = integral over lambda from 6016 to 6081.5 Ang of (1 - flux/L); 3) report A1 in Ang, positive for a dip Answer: -3.3 Ang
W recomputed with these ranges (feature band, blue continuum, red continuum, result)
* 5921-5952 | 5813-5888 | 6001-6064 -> -0.5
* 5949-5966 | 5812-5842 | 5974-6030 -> 0.4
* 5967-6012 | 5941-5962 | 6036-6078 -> 1.1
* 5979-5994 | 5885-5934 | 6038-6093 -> 0.3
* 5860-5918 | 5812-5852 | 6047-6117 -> 4.9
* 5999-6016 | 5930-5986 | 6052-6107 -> 0.8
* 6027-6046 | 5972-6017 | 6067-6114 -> -1.8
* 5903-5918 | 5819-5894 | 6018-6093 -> 0.6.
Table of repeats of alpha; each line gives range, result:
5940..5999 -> 15.7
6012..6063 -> 16.3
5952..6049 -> 15.7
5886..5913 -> 13.7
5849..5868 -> 15.9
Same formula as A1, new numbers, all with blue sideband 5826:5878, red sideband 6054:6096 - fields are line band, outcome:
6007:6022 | 1.2 Ang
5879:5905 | 3.7 Ang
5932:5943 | -0.1 Ang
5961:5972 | 0.2 Ang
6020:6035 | 0.4 Ang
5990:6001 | 0.0 Ang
